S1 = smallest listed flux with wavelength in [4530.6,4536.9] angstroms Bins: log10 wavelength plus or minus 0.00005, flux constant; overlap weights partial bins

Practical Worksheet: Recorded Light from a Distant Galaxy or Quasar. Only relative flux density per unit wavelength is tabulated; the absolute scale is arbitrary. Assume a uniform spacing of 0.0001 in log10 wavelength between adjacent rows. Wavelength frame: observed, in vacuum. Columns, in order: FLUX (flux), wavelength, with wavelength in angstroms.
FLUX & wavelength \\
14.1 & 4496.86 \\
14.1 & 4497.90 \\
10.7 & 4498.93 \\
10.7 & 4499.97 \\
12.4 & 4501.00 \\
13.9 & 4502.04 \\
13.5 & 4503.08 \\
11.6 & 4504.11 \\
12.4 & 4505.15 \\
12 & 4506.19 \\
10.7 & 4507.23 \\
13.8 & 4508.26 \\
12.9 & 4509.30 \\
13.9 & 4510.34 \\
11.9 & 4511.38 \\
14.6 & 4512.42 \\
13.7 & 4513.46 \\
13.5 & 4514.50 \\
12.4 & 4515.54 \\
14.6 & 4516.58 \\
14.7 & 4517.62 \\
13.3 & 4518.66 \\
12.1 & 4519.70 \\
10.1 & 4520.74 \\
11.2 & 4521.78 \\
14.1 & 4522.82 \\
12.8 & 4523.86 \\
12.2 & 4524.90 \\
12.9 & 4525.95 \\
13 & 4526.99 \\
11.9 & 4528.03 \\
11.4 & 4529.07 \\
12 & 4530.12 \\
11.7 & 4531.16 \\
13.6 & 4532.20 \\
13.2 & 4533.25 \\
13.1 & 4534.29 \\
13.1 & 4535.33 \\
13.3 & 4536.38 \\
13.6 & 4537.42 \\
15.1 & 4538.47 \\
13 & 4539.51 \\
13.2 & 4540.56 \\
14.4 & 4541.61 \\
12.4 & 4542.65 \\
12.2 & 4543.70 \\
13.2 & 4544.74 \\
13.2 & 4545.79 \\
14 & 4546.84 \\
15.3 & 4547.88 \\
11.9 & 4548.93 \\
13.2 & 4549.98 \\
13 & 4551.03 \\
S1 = 11.7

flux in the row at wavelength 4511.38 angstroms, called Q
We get 11.9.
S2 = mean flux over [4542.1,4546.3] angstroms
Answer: 12.8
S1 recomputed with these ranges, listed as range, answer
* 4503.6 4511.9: 10.7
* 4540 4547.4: 12.2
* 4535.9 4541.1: 13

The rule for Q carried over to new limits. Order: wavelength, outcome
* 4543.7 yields 12.2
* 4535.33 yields 13.1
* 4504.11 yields 11.6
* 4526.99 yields 13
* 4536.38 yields 13.3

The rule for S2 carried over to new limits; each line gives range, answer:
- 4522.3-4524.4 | 13.5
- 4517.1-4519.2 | 14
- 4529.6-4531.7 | 11.9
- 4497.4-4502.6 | 12.4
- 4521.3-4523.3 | 12.7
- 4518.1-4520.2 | 12.7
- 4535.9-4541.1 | 13.6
